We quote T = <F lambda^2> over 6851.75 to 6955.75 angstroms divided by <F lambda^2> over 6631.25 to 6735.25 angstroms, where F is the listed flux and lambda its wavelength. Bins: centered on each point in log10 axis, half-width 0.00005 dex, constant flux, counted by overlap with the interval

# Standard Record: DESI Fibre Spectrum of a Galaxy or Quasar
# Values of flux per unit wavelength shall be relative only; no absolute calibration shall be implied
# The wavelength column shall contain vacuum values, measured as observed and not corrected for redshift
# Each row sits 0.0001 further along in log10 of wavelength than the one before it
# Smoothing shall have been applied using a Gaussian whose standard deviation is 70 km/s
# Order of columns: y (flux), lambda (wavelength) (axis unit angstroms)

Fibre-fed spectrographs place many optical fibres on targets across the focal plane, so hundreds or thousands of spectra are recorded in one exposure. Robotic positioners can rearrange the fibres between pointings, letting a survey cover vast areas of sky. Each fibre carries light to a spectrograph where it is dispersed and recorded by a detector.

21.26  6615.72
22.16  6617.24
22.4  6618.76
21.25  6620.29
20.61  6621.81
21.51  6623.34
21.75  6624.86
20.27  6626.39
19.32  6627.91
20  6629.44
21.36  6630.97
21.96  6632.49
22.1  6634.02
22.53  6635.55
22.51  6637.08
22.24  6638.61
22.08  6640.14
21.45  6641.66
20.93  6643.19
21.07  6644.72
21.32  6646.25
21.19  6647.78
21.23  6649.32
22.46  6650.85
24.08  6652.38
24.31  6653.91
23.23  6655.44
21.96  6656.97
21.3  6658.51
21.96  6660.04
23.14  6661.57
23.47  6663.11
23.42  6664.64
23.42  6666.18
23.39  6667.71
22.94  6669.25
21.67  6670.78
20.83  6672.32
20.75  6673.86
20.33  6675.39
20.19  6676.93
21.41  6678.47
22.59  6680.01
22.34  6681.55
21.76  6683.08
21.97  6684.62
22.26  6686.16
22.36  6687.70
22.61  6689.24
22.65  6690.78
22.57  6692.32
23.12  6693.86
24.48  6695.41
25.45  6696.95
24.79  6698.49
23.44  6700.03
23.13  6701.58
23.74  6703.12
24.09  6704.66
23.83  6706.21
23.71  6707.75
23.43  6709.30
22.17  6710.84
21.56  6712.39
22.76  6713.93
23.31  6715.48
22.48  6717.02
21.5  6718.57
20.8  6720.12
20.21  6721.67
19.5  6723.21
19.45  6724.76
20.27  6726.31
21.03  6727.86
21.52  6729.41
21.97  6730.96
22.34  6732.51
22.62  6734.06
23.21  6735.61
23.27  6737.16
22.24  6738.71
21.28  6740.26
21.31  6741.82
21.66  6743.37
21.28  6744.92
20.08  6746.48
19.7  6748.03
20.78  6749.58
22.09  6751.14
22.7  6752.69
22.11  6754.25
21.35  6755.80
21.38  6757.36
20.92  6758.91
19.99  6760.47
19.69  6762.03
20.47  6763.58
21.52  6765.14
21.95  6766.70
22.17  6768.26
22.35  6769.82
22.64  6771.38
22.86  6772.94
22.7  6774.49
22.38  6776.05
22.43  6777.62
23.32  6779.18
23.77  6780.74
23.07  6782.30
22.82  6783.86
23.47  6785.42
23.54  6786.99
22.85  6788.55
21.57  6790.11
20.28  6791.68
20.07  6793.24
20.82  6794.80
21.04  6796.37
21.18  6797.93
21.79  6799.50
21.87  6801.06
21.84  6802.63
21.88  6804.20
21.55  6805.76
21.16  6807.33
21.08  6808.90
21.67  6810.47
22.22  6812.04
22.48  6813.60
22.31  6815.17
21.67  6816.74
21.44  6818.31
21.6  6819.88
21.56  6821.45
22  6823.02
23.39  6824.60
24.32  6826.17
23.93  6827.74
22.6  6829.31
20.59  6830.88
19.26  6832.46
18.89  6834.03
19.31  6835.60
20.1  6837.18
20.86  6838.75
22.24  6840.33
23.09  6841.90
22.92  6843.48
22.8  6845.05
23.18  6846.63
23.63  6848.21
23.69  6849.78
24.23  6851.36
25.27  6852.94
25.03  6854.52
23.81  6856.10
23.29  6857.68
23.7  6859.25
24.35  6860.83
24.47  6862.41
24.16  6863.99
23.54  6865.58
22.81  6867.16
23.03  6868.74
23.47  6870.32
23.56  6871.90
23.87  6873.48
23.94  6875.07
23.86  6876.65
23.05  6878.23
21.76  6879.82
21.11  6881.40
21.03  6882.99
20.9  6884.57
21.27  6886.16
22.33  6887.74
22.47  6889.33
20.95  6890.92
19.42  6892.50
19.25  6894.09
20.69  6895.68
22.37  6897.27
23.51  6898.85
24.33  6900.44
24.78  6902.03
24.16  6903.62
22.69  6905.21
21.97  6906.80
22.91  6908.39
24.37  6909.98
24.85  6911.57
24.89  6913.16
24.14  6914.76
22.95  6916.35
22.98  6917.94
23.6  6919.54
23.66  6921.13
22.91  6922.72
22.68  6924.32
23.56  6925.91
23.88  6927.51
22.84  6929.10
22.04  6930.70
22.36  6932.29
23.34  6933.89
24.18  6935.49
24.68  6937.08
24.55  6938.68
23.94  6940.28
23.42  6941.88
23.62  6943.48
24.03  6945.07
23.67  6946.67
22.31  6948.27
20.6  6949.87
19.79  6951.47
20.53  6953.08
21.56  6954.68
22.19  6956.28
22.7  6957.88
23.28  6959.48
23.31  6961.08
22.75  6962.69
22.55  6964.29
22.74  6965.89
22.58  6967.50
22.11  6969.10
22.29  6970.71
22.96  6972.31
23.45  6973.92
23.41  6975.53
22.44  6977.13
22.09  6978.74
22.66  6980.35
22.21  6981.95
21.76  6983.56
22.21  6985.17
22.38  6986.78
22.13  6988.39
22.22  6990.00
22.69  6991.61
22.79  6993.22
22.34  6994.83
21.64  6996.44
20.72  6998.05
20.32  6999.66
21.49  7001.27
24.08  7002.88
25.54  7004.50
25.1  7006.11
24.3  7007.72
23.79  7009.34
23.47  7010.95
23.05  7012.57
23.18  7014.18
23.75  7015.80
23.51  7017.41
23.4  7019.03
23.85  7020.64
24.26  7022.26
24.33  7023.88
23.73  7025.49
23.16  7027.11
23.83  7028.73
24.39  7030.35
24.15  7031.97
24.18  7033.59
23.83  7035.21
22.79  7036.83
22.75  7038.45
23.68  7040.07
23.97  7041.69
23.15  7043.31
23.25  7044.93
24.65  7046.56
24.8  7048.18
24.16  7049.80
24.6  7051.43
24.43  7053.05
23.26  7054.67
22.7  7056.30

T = 1.10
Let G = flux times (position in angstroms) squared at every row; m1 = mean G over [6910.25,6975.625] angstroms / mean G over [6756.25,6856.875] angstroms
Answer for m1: 1.09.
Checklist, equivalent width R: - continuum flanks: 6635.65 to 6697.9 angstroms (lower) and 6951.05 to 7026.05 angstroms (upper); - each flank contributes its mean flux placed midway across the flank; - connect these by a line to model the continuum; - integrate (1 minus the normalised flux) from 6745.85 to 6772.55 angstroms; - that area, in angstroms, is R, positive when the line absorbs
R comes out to 1.3 angstroms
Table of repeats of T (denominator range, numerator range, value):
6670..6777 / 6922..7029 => 1.12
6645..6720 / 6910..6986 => 1.10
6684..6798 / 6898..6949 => 1.12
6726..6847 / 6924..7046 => 1.12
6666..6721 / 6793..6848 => 1.00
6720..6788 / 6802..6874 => 1.06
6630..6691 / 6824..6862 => 1.08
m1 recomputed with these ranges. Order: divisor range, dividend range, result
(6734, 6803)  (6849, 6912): 1.09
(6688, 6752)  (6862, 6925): 1.08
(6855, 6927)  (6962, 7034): 1.03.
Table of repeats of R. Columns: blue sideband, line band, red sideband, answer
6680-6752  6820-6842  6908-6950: 1.3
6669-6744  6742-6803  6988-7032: 1.9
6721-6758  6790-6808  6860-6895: 0.5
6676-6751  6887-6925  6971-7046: -0.1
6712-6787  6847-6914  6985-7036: -1.6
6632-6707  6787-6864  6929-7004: 1.0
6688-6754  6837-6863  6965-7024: -1.0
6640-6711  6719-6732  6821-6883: 1.1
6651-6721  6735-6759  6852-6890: 1.3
